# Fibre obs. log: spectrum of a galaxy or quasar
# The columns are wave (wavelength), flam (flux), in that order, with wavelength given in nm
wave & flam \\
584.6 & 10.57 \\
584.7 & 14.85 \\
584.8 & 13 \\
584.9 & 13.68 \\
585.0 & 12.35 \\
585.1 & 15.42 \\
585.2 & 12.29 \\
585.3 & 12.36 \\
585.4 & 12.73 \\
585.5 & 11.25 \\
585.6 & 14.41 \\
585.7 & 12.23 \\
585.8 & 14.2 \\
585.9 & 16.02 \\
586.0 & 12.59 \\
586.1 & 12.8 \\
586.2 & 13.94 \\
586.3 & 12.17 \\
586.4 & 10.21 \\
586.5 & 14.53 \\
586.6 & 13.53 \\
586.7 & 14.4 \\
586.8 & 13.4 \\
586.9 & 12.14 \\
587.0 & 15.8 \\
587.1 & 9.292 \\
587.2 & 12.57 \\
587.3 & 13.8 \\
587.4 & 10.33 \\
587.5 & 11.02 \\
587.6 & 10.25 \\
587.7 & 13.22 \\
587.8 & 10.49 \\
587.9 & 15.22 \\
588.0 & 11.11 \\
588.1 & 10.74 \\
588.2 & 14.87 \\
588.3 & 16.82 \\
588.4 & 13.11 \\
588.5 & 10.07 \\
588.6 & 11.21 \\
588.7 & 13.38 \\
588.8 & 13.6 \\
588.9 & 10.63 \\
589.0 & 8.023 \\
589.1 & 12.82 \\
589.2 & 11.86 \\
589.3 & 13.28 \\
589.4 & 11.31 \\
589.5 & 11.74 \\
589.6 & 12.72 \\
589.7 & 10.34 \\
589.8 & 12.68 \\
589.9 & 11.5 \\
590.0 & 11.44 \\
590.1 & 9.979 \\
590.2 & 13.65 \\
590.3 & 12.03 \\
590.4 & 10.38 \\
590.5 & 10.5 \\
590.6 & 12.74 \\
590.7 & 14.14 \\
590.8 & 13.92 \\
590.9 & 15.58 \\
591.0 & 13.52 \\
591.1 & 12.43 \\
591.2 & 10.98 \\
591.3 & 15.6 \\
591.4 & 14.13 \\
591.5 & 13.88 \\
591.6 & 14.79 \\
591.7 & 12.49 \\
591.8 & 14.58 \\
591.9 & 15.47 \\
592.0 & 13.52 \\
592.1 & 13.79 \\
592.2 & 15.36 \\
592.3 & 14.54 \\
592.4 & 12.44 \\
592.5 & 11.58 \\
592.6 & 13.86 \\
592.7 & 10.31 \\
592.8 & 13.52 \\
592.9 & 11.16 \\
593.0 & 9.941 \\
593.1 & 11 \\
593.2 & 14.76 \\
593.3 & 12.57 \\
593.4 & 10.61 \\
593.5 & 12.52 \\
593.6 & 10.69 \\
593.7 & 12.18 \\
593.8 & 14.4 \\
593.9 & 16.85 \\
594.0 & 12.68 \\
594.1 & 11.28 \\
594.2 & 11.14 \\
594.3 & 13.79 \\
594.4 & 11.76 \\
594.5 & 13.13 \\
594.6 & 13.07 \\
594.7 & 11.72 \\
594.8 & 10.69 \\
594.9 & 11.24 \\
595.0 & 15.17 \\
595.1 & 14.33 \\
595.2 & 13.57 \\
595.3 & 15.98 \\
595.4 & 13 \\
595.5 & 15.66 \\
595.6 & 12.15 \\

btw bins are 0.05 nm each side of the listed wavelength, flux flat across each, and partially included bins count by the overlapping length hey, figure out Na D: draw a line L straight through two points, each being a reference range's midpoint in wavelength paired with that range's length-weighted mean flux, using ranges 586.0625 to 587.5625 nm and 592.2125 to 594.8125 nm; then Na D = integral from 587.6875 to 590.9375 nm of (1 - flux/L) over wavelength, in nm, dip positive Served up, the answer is 0.08 nm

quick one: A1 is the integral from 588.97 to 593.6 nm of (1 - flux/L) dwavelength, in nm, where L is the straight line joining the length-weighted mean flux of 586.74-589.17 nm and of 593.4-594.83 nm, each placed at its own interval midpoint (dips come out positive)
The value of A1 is -0.08 nm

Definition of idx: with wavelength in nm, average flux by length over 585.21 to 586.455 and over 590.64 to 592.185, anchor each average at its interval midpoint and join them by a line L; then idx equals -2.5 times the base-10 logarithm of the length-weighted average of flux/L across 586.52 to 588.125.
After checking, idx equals 0.07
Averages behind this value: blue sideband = 12.9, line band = 12.4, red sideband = 13.9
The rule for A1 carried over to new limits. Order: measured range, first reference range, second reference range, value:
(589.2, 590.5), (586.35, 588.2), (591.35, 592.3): 0.17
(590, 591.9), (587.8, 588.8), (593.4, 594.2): -0.05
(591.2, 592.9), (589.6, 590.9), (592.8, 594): -0.17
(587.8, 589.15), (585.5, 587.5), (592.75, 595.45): 0.06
